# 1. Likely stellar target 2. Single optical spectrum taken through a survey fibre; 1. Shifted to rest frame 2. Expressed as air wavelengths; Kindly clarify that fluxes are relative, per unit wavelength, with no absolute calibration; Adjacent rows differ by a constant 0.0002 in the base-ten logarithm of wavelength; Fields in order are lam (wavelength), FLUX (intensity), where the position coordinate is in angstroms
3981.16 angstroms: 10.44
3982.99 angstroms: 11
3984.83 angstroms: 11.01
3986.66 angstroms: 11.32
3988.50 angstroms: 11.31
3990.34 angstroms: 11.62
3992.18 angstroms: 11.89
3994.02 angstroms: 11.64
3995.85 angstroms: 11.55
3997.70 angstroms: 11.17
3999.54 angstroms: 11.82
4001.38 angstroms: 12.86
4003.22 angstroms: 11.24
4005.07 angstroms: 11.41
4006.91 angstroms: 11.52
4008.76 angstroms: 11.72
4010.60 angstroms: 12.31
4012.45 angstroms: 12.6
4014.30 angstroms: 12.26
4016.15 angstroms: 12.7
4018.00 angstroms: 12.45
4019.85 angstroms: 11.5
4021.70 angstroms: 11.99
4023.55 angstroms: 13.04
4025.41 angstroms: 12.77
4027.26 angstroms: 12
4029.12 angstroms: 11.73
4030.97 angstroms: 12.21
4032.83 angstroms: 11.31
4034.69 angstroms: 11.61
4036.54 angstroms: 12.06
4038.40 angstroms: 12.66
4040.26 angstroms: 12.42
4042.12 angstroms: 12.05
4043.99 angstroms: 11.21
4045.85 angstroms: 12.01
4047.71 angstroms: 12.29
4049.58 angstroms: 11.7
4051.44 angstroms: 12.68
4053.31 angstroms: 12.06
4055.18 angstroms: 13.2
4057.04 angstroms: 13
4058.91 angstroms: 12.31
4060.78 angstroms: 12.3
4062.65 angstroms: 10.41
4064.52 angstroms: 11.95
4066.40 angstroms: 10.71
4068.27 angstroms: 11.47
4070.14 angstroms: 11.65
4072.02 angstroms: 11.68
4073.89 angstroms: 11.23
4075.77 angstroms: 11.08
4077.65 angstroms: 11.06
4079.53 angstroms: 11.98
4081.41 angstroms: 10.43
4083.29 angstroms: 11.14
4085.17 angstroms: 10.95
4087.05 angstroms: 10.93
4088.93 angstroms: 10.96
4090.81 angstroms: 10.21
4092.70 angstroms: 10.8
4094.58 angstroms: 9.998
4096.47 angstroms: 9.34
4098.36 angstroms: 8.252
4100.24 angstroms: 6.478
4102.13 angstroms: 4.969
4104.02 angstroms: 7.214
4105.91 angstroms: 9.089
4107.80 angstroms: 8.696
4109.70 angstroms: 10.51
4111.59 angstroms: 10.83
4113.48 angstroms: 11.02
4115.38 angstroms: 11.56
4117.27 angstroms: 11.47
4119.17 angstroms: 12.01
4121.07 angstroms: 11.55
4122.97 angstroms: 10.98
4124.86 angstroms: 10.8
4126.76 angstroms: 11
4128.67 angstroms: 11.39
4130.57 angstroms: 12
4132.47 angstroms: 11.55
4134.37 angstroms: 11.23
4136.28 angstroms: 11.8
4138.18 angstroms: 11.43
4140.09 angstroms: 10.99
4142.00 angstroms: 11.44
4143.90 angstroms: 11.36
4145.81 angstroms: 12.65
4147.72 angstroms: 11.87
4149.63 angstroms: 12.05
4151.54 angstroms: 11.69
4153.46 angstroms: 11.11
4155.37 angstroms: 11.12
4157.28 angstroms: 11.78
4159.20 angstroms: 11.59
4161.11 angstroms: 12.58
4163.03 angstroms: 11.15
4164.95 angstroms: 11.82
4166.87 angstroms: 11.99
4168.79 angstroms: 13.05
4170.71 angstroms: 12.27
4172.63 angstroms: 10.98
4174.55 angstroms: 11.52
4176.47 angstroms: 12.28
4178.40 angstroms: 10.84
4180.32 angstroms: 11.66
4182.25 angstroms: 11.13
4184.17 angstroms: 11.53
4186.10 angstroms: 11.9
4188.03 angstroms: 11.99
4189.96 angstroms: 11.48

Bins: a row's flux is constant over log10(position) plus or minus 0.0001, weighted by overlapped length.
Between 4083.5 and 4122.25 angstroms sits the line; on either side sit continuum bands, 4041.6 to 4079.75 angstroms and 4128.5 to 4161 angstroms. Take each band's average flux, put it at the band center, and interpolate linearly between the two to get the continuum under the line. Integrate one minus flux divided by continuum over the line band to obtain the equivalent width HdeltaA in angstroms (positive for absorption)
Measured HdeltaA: 6.1 angstroms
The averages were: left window 11.8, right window 11.6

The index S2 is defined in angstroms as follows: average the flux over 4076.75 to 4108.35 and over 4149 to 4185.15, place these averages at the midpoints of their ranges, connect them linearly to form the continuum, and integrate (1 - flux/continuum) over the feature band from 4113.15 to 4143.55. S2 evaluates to -2.35 angstroms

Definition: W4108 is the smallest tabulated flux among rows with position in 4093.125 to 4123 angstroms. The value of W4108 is 4.969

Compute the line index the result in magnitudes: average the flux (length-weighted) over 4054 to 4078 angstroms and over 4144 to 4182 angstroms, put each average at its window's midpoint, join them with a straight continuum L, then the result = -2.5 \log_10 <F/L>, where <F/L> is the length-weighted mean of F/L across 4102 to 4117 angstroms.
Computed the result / 0.22 mag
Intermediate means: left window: 11.7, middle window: 9.57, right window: 11.8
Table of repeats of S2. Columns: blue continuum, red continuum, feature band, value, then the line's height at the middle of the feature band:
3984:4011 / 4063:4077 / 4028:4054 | -1.2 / 11.5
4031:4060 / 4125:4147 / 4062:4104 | 5.8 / 11.9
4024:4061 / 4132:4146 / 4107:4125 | 1.1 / 11.7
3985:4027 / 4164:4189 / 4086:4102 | 3.3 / 11.8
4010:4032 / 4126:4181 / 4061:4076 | 0.9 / 12.1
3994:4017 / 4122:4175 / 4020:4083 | -0.3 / 11.8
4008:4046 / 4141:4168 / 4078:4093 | 1.3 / 11.9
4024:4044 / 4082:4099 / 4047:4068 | -1.3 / 11.3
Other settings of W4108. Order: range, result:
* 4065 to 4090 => 10.43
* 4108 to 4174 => 10.51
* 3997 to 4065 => 10.41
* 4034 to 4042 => 11.61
